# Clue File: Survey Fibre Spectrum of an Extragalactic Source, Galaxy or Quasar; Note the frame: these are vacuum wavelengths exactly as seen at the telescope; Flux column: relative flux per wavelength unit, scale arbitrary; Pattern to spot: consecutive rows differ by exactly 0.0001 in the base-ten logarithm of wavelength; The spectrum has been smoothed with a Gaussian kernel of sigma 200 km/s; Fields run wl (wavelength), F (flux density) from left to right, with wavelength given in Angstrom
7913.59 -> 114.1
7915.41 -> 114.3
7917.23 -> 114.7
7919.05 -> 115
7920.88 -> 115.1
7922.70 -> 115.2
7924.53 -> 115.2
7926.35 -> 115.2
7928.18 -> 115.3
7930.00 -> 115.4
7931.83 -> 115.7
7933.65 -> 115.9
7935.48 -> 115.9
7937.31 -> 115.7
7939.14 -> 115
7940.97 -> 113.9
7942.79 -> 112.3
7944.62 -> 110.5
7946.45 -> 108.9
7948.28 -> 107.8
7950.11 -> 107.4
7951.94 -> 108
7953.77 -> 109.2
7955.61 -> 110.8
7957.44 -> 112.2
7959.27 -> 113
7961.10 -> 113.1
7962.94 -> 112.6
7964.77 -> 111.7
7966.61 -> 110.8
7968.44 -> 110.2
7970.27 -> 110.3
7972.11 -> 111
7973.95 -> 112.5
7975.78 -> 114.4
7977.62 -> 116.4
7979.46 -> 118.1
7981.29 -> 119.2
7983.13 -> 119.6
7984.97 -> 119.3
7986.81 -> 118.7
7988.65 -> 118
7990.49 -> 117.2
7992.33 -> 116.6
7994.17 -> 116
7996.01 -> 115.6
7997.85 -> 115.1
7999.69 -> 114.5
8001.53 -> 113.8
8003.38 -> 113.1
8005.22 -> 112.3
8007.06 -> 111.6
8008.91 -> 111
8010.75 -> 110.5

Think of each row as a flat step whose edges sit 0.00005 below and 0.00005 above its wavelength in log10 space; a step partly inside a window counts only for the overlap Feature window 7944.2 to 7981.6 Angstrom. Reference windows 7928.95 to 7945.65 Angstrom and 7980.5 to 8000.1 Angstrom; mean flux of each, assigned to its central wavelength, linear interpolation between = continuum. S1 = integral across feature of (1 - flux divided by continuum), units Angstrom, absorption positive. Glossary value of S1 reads 1.3 Angstrom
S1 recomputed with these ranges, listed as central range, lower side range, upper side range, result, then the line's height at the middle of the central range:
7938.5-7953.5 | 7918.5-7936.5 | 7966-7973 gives 0.39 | 113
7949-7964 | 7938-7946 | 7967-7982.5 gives 0.35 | 113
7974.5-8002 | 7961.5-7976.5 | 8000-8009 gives -1.14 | 112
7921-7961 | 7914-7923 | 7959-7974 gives 0.17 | 113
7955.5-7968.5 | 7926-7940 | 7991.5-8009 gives 0.33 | 115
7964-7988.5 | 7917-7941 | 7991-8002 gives 0.11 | 115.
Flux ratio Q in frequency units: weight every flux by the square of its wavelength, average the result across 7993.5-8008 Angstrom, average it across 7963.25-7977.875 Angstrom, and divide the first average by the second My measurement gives 1.03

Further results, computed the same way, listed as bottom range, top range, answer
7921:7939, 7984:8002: 1.03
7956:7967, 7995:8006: 1.03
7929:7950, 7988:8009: 1.03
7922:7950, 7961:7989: 1.02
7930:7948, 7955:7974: 0.99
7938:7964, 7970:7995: 1.06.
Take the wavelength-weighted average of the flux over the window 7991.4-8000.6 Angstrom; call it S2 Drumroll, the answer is 116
